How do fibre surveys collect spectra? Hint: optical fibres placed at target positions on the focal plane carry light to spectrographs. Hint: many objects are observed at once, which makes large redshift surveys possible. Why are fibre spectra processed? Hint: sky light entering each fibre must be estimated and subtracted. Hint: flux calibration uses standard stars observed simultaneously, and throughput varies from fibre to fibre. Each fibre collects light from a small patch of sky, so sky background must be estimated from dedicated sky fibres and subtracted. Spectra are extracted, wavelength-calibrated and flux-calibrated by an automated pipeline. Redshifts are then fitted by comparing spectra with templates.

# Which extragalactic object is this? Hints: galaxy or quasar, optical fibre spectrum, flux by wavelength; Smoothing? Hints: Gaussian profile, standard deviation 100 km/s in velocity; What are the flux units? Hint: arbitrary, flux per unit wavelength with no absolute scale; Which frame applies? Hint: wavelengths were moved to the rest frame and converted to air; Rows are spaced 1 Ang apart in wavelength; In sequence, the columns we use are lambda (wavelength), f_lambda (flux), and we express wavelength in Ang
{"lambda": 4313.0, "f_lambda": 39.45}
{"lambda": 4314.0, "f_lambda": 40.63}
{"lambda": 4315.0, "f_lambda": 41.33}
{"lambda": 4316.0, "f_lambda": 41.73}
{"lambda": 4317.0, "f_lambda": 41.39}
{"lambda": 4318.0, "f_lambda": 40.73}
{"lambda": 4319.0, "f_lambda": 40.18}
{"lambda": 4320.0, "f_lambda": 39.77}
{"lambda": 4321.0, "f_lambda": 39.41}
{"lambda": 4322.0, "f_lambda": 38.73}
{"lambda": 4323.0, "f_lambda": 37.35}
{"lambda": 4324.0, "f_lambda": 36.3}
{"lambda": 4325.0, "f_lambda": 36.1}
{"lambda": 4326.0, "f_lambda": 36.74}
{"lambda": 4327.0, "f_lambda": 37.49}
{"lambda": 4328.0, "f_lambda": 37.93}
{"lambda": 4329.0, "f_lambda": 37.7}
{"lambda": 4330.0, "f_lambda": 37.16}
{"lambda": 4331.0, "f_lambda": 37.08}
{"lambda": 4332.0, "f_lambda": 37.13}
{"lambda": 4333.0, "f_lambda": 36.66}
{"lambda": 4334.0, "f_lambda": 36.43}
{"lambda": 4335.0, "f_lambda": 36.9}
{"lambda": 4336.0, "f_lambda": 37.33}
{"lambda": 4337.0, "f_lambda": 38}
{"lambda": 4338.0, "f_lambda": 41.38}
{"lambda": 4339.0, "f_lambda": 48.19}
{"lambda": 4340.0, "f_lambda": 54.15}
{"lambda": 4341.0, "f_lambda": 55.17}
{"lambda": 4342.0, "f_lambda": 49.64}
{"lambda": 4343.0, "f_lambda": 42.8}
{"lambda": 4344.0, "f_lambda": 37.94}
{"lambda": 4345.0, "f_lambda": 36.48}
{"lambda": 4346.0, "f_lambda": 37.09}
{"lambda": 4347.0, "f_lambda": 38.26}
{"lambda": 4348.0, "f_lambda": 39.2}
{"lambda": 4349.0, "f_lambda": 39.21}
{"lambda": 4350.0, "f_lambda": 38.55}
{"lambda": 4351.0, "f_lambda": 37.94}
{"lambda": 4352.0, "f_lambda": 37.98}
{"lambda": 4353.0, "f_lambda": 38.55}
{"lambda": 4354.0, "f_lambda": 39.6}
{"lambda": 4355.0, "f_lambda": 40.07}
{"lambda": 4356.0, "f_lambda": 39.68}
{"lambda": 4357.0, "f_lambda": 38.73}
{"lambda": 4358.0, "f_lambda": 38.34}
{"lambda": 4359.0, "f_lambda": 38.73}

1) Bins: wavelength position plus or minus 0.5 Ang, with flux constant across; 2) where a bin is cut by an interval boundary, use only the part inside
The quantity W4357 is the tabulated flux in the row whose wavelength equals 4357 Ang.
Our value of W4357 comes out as 38.73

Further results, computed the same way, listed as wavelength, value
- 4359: 38.73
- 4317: 41.39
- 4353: 38.55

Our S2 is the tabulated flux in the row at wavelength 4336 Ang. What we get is 37.33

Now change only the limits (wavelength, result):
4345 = 36.48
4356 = 39.68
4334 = 36.43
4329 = 37.7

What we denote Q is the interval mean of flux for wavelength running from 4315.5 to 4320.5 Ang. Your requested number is 40.8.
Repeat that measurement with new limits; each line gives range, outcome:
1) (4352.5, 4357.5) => 39.3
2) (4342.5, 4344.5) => 40.4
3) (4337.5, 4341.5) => 49.7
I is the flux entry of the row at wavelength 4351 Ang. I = 37.94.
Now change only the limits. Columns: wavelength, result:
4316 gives 41.73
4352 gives 37.98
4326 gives 36.74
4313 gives 39.45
